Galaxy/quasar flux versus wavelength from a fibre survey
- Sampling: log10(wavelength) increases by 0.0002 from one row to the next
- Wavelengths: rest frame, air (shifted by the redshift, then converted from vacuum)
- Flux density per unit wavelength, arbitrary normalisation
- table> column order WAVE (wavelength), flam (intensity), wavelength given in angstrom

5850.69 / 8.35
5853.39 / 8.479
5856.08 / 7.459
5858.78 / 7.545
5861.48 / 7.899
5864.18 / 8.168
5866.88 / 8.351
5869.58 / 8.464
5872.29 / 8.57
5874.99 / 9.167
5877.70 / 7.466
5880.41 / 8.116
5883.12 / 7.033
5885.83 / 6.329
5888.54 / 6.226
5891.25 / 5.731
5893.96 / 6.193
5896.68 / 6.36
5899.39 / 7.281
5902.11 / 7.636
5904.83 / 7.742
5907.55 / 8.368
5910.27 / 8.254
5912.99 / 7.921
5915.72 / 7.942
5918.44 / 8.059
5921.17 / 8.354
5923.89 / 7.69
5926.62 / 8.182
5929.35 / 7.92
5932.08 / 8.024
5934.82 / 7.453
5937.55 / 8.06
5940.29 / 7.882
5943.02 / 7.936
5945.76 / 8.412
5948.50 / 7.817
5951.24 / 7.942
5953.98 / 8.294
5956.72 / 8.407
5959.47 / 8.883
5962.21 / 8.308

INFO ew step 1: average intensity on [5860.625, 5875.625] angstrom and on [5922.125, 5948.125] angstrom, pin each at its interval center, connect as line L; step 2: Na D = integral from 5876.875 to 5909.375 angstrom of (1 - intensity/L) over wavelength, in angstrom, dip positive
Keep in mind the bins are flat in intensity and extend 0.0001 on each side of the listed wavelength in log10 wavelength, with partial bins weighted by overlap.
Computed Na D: 4.7 angstrom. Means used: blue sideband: 8.42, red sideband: 7.95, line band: 7.05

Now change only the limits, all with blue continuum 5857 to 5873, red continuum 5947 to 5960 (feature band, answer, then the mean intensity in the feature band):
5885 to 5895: 2.5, 6.11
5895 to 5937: 2.0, 7.81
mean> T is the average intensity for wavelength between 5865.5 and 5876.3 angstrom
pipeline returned 8.64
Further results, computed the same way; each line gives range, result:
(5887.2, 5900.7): 6.36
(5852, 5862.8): 7.85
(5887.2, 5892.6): 5.98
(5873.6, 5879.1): 8.31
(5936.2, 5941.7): 7.97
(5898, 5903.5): 7.46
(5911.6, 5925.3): 8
